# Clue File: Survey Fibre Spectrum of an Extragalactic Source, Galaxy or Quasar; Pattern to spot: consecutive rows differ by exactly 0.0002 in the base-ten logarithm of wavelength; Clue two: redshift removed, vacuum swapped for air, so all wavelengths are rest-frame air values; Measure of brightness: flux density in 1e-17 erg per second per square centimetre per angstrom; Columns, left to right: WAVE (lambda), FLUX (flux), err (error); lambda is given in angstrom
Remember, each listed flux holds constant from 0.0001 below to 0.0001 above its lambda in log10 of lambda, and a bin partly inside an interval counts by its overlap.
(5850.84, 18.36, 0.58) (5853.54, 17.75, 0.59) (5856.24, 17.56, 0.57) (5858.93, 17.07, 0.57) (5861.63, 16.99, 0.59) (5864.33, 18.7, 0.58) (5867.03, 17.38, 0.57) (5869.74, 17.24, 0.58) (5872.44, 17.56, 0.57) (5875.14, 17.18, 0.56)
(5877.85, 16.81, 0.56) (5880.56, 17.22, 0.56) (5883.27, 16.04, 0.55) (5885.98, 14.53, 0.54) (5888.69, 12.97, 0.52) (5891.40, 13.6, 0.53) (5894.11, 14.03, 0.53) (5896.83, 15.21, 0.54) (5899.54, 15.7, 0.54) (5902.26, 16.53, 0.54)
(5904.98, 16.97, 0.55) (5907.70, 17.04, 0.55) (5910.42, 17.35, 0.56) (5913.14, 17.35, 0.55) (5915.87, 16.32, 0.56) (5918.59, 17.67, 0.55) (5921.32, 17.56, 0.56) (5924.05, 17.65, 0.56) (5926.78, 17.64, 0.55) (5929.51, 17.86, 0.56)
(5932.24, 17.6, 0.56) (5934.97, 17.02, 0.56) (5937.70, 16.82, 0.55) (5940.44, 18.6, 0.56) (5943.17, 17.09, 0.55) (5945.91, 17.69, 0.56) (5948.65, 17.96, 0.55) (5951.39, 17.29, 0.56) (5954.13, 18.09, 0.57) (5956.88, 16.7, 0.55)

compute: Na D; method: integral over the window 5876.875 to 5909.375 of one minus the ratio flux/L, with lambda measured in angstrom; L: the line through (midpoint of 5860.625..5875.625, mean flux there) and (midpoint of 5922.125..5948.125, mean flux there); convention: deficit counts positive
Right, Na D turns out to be 3.69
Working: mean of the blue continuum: 17.5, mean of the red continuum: 17.6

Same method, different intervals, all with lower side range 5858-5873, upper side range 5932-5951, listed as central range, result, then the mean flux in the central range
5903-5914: 0.2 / 17.1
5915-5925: 0.1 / 17.3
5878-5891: 1.7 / 15.2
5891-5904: 1.7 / 15.2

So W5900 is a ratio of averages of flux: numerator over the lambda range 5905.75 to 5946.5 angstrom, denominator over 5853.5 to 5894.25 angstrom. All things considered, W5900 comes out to 1.06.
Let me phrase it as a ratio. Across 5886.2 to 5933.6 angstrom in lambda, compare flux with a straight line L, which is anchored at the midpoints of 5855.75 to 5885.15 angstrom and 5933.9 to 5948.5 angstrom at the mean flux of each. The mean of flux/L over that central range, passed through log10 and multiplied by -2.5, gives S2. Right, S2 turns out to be 0.064 mag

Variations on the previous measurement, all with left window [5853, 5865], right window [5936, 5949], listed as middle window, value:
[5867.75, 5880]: 0.02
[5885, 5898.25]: 0.24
